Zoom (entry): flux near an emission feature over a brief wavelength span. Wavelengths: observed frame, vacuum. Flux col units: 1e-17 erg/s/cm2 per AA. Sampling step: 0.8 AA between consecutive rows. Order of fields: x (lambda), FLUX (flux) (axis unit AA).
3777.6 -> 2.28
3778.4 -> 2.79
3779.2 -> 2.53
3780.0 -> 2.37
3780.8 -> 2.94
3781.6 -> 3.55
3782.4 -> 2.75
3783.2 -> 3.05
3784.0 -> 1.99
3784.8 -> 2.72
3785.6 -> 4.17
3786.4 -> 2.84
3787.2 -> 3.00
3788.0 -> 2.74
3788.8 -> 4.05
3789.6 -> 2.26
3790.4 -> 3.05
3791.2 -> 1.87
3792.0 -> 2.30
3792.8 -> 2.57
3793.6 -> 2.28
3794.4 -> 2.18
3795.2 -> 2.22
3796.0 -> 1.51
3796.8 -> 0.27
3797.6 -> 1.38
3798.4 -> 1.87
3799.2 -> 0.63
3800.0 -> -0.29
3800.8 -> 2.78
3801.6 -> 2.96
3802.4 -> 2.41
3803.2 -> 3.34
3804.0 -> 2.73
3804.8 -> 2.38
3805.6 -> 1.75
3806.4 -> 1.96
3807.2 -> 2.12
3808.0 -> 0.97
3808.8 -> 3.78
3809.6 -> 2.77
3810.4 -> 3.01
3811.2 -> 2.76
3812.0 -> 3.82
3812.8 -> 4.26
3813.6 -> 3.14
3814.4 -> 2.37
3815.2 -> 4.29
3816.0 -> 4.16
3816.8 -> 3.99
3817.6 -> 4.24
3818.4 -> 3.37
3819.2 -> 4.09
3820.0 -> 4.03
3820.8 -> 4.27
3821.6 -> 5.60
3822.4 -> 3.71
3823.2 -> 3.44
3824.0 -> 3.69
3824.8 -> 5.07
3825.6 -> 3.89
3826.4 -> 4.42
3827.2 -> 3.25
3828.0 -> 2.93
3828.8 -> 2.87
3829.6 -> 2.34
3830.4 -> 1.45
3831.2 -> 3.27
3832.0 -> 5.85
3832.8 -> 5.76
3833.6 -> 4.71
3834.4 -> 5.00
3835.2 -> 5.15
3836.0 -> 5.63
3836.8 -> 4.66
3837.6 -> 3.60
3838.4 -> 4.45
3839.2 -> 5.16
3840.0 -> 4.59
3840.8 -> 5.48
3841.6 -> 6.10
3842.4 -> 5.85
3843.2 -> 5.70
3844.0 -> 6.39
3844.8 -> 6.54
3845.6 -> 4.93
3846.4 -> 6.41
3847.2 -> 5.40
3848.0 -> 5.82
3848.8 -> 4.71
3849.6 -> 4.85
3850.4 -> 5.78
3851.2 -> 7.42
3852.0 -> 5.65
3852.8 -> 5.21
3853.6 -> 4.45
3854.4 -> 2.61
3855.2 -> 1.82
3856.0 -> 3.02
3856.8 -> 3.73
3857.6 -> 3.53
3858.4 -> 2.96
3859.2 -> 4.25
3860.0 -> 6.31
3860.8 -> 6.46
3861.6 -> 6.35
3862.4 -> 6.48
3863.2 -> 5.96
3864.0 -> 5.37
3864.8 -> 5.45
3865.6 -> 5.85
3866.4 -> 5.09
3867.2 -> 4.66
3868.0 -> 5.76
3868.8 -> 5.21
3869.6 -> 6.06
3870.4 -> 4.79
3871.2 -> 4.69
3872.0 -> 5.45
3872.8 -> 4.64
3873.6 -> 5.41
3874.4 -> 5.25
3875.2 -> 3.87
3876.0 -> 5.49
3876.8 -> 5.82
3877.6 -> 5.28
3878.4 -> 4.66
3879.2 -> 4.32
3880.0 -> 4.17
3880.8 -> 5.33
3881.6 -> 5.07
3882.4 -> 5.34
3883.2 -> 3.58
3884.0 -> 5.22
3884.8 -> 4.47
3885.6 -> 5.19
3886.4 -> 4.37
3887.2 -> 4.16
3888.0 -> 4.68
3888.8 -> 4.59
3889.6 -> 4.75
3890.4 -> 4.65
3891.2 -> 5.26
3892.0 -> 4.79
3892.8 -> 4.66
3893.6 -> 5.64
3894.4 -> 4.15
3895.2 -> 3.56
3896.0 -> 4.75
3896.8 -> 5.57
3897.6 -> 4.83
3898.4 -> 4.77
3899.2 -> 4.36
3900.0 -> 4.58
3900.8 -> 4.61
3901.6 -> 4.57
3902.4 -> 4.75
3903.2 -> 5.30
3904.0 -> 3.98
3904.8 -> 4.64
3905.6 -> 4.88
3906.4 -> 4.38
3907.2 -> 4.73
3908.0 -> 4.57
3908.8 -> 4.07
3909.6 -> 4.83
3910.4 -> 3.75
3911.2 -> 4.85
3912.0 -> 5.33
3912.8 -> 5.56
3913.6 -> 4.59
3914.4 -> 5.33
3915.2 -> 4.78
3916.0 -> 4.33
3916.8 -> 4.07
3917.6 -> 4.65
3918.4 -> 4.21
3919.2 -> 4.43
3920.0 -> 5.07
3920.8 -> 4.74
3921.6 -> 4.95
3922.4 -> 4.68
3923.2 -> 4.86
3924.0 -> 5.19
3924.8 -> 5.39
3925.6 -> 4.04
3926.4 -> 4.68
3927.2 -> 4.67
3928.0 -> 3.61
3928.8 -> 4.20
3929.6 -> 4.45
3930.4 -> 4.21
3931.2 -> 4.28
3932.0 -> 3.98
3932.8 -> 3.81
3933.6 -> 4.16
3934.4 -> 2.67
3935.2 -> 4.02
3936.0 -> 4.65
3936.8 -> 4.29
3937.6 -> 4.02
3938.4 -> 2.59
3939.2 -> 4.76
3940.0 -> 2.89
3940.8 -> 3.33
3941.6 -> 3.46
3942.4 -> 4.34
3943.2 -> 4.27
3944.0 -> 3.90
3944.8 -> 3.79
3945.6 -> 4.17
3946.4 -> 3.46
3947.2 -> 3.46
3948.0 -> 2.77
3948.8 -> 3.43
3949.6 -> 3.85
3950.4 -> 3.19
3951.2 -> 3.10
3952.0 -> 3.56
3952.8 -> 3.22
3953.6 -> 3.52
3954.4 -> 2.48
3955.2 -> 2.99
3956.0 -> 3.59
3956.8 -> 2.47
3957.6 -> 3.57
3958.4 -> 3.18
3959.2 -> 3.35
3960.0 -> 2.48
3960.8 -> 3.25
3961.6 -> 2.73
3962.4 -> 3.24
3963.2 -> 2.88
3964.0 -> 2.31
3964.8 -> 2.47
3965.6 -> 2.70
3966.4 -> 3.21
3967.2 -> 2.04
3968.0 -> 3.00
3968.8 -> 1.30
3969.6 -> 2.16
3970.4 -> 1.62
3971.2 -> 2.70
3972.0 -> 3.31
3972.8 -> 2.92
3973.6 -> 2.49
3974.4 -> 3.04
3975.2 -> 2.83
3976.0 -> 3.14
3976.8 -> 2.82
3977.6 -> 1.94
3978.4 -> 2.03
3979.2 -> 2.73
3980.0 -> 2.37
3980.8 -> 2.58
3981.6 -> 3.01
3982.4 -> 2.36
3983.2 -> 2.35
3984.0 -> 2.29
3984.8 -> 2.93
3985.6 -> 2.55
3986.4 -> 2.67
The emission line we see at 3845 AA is Lyman alpha 1216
